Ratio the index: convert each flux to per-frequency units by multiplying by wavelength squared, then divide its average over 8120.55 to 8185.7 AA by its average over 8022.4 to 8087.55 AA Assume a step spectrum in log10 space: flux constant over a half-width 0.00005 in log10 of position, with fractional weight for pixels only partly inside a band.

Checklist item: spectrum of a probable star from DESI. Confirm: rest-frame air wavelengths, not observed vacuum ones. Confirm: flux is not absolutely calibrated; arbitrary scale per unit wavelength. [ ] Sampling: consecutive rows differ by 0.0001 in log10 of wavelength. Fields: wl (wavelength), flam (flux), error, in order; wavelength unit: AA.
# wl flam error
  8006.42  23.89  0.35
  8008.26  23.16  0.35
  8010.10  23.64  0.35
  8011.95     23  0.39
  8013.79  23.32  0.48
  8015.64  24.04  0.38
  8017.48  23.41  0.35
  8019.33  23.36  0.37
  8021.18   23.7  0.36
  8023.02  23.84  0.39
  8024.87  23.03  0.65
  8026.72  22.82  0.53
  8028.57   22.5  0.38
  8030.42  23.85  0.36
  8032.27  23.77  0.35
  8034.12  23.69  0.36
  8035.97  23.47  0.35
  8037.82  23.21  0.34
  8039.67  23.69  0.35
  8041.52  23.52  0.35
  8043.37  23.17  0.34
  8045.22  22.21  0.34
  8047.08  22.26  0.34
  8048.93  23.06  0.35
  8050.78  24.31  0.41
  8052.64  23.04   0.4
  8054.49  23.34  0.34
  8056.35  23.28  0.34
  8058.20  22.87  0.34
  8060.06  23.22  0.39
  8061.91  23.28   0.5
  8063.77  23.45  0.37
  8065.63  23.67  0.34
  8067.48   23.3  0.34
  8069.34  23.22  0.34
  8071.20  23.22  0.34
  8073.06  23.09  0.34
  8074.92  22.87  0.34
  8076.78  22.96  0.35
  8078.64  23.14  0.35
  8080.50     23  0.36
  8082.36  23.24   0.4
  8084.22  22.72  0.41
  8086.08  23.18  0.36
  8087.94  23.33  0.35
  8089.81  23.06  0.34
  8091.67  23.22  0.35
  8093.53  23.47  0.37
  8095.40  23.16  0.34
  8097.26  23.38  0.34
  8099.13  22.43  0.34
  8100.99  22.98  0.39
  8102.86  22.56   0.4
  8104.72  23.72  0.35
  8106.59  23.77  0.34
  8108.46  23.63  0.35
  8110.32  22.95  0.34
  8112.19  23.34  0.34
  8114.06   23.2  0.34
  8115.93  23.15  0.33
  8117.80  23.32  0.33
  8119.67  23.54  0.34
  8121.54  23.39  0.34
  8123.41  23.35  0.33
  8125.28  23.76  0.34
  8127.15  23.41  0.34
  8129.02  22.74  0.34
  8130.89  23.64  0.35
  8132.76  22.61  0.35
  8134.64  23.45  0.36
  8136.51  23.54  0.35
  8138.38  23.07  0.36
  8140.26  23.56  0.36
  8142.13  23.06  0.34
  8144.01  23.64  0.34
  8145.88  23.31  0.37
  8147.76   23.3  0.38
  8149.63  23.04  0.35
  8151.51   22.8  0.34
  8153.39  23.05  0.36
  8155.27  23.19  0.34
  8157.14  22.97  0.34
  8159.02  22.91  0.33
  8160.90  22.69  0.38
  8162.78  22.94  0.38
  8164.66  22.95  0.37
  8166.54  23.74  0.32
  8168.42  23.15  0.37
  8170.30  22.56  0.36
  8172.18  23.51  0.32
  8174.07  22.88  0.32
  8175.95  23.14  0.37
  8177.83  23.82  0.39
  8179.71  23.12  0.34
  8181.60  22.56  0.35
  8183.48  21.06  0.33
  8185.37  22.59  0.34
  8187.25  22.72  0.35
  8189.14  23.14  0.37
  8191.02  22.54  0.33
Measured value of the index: 1.02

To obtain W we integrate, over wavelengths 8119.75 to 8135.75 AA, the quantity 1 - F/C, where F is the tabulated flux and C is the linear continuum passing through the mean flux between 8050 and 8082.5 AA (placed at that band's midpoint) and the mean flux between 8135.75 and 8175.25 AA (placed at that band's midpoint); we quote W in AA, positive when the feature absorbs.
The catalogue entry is -0.1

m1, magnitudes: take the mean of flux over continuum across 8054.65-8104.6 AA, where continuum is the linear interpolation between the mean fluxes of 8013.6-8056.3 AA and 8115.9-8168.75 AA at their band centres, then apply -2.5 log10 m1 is 0.01 mag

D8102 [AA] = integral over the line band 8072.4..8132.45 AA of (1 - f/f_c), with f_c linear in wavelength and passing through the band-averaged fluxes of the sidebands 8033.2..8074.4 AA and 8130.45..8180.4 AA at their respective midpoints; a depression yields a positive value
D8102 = 0.02 AA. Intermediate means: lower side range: 23.3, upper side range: 23.2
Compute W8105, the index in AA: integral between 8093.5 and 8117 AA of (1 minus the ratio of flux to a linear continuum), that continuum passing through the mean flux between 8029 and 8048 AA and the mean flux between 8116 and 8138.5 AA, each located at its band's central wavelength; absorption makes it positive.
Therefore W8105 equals 0.1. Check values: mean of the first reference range 23.3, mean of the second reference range 23.3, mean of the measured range 23.2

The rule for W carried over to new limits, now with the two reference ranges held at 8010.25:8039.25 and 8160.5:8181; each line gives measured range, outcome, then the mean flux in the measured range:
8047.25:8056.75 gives 0.01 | 23.3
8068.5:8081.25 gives 0.13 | 23.1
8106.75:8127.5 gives -0.13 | 23.4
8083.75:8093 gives 0.06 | 23.1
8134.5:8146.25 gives -0.09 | 23.4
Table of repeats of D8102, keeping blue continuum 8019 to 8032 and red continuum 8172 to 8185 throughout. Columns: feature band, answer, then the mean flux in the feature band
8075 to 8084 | 0.04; 23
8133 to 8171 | -0.41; 23.1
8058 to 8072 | -0.07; 23.3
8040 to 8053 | 0.07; 23.1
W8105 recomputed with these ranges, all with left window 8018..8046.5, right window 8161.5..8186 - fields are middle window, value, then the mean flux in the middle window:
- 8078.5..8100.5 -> 0.0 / 23.1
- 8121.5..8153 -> -0.3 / 23.3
